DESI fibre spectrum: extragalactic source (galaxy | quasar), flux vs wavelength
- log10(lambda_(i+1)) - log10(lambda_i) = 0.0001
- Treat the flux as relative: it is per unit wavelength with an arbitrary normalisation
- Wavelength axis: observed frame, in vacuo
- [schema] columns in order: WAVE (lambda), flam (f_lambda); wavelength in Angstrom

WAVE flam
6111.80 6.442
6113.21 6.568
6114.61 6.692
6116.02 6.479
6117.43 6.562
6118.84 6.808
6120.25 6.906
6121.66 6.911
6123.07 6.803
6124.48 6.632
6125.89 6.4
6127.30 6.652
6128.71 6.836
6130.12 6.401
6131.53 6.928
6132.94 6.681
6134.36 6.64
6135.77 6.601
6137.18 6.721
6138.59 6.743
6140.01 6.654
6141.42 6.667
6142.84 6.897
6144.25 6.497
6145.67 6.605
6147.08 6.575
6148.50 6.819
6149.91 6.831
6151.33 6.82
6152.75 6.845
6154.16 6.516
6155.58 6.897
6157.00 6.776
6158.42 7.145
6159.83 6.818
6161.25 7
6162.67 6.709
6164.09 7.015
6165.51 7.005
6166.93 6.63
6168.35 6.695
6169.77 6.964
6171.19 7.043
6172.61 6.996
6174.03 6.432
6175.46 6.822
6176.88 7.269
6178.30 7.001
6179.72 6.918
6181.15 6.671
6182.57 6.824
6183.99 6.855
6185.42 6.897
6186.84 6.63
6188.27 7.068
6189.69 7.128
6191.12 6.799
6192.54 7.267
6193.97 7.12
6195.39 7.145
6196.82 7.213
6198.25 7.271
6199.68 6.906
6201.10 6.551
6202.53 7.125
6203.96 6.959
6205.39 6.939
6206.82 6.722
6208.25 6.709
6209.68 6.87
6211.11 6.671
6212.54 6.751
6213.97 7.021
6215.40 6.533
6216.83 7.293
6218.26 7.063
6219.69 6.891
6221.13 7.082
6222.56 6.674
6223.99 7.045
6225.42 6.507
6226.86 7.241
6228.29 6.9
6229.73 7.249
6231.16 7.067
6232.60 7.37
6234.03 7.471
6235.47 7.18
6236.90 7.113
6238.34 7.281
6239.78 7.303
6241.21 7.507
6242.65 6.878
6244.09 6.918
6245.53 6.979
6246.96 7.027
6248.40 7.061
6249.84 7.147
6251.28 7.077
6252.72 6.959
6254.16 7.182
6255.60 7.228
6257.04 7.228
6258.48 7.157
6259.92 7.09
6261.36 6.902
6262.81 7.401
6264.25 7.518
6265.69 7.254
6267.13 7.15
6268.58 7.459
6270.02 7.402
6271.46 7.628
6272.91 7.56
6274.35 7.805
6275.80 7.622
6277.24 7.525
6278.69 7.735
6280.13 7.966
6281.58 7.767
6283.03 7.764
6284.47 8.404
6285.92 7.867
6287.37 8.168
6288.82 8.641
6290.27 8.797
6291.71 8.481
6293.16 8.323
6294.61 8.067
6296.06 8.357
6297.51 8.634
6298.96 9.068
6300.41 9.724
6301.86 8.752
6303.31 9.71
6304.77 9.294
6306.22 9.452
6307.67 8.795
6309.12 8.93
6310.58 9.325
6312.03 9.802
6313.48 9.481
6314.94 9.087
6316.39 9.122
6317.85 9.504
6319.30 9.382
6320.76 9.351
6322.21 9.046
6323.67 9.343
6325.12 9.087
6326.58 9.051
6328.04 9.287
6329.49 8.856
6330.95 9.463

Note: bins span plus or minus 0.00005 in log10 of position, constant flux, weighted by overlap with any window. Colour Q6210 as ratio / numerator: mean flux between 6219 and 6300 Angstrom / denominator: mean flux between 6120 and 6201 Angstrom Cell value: 1.10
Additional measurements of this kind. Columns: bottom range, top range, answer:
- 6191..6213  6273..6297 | 1.16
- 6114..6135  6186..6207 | 1.05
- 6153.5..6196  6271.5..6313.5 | 1.23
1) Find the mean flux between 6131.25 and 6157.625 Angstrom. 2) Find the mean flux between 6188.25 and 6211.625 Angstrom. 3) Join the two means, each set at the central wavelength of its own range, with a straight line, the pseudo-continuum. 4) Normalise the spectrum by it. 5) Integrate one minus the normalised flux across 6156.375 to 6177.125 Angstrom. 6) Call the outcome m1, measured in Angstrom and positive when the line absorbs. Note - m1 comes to -0.19 Angstrom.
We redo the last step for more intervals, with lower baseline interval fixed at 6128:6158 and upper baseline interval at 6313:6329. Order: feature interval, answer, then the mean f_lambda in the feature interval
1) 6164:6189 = 1.1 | 6.87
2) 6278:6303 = 1.2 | 8.41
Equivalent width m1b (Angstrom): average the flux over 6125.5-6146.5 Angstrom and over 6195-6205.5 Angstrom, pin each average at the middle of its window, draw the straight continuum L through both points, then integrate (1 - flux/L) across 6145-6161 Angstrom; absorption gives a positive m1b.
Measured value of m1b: -0.1 Angstrom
